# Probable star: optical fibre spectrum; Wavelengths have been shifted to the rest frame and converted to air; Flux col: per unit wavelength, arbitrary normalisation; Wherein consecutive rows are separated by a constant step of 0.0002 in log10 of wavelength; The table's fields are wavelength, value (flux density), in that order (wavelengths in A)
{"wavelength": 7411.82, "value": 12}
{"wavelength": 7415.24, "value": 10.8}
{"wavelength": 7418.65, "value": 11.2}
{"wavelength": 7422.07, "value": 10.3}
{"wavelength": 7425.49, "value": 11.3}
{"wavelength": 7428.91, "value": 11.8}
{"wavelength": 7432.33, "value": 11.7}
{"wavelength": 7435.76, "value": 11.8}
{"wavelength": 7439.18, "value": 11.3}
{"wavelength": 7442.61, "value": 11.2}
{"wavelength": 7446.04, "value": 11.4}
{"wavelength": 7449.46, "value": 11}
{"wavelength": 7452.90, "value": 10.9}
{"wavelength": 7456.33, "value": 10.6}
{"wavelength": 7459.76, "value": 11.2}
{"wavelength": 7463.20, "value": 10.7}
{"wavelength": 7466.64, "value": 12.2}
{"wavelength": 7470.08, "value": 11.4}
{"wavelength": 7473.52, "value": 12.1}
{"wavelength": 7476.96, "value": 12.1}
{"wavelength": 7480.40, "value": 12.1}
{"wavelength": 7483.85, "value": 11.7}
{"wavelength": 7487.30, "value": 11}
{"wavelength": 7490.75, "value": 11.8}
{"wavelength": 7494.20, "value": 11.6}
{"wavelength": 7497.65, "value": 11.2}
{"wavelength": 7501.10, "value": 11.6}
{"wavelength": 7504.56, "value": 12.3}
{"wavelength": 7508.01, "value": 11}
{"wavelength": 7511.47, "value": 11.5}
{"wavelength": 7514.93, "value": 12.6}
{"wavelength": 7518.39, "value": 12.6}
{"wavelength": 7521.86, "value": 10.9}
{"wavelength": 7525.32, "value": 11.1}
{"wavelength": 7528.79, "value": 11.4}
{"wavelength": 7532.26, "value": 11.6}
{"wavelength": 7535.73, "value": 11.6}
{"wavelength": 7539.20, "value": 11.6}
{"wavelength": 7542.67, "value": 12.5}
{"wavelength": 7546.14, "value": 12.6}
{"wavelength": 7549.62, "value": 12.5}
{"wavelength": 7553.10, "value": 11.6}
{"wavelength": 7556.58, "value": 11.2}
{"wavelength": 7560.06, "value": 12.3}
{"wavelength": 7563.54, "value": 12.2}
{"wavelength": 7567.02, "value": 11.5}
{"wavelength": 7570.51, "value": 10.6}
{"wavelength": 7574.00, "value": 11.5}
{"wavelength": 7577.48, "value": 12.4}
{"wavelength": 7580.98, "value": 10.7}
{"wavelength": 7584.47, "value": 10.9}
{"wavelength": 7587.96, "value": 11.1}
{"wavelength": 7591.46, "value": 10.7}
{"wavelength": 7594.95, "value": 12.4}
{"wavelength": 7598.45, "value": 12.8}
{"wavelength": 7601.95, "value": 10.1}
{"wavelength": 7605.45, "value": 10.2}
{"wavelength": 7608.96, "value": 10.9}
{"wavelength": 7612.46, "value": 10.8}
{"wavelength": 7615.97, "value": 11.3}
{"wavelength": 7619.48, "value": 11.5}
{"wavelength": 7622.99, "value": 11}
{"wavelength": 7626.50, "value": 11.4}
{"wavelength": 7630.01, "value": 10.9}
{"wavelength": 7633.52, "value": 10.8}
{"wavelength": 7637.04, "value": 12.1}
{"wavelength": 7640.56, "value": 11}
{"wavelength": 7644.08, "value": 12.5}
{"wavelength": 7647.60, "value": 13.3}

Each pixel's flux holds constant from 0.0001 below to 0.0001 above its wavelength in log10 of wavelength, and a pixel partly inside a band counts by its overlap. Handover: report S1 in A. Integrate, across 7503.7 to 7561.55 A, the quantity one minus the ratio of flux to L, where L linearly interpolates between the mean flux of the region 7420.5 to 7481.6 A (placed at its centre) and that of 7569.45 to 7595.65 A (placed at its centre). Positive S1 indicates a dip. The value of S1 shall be -2.5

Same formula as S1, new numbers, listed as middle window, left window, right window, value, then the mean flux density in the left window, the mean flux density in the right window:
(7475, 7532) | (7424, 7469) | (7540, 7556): 0.7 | 11.3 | 12.2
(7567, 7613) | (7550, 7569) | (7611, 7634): 1.2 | 11.8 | 11.1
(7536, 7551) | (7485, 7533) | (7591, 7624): -1.0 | 11.6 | 11.2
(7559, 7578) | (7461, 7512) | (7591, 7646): -0.5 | 11.6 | 11.3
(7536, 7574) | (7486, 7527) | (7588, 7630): -1.4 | 11.6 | 11.2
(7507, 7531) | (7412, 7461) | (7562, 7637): -0.8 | 11.2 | 11.2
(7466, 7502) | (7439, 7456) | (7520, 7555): -1.1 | 11.1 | 11.7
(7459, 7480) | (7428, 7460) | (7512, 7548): -0.4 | 11.3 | 11.8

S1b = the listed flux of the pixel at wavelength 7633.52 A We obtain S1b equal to 10.8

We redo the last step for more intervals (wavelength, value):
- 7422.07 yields 10.3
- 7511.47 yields 11.5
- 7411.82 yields 12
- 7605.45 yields 10.2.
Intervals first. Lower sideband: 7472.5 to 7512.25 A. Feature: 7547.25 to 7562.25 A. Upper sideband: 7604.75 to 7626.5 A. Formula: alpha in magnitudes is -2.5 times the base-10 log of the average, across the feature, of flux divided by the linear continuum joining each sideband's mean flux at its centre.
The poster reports -0.06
